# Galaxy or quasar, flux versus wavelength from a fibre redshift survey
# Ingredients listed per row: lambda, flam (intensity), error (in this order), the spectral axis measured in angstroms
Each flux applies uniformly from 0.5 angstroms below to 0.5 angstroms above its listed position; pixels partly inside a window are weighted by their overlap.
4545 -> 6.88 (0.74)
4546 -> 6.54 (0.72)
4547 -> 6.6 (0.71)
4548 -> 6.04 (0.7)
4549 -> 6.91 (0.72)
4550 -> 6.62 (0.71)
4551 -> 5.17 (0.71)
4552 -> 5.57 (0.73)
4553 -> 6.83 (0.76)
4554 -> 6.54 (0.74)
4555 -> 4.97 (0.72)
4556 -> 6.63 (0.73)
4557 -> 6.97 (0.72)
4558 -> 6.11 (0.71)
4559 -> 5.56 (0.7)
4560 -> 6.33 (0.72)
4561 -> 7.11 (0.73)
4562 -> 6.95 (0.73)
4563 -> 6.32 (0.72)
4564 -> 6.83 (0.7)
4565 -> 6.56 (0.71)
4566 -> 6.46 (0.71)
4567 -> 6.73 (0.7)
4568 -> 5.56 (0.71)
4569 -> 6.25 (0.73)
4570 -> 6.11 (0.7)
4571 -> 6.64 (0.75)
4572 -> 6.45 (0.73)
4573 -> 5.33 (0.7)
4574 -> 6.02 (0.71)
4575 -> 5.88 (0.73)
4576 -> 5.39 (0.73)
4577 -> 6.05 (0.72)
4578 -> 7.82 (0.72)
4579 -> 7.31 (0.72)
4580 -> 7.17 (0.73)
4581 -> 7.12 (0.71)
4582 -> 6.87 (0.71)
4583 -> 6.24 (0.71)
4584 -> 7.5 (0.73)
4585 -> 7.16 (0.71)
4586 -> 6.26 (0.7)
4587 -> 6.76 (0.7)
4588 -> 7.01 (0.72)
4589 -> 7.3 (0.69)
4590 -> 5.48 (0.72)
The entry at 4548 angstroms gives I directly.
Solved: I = 6.04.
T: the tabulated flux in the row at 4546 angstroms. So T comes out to 6.54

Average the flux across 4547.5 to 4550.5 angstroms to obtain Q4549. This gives 6.52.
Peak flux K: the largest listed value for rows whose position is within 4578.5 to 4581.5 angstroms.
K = 7.31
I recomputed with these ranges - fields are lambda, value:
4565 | 6.56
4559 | 5.56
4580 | 7.17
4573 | 5.33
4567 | 6.73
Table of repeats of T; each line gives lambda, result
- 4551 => 5.17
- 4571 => 6.64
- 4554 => 6.54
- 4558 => 6.11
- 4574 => 6.02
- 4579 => 7.31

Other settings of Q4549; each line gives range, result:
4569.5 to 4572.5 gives 6.4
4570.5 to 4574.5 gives 6.11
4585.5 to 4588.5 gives 6.68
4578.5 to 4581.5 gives 7.2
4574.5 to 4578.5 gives 6.29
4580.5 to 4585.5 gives 6.98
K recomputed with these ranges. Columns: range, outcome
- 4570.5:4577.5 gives 6.64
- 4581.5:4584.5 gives 7.5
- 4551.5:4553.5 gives 6.83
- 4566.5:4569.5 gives 6.73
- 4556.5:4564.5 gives 7.11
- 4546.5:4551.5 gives 6.91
